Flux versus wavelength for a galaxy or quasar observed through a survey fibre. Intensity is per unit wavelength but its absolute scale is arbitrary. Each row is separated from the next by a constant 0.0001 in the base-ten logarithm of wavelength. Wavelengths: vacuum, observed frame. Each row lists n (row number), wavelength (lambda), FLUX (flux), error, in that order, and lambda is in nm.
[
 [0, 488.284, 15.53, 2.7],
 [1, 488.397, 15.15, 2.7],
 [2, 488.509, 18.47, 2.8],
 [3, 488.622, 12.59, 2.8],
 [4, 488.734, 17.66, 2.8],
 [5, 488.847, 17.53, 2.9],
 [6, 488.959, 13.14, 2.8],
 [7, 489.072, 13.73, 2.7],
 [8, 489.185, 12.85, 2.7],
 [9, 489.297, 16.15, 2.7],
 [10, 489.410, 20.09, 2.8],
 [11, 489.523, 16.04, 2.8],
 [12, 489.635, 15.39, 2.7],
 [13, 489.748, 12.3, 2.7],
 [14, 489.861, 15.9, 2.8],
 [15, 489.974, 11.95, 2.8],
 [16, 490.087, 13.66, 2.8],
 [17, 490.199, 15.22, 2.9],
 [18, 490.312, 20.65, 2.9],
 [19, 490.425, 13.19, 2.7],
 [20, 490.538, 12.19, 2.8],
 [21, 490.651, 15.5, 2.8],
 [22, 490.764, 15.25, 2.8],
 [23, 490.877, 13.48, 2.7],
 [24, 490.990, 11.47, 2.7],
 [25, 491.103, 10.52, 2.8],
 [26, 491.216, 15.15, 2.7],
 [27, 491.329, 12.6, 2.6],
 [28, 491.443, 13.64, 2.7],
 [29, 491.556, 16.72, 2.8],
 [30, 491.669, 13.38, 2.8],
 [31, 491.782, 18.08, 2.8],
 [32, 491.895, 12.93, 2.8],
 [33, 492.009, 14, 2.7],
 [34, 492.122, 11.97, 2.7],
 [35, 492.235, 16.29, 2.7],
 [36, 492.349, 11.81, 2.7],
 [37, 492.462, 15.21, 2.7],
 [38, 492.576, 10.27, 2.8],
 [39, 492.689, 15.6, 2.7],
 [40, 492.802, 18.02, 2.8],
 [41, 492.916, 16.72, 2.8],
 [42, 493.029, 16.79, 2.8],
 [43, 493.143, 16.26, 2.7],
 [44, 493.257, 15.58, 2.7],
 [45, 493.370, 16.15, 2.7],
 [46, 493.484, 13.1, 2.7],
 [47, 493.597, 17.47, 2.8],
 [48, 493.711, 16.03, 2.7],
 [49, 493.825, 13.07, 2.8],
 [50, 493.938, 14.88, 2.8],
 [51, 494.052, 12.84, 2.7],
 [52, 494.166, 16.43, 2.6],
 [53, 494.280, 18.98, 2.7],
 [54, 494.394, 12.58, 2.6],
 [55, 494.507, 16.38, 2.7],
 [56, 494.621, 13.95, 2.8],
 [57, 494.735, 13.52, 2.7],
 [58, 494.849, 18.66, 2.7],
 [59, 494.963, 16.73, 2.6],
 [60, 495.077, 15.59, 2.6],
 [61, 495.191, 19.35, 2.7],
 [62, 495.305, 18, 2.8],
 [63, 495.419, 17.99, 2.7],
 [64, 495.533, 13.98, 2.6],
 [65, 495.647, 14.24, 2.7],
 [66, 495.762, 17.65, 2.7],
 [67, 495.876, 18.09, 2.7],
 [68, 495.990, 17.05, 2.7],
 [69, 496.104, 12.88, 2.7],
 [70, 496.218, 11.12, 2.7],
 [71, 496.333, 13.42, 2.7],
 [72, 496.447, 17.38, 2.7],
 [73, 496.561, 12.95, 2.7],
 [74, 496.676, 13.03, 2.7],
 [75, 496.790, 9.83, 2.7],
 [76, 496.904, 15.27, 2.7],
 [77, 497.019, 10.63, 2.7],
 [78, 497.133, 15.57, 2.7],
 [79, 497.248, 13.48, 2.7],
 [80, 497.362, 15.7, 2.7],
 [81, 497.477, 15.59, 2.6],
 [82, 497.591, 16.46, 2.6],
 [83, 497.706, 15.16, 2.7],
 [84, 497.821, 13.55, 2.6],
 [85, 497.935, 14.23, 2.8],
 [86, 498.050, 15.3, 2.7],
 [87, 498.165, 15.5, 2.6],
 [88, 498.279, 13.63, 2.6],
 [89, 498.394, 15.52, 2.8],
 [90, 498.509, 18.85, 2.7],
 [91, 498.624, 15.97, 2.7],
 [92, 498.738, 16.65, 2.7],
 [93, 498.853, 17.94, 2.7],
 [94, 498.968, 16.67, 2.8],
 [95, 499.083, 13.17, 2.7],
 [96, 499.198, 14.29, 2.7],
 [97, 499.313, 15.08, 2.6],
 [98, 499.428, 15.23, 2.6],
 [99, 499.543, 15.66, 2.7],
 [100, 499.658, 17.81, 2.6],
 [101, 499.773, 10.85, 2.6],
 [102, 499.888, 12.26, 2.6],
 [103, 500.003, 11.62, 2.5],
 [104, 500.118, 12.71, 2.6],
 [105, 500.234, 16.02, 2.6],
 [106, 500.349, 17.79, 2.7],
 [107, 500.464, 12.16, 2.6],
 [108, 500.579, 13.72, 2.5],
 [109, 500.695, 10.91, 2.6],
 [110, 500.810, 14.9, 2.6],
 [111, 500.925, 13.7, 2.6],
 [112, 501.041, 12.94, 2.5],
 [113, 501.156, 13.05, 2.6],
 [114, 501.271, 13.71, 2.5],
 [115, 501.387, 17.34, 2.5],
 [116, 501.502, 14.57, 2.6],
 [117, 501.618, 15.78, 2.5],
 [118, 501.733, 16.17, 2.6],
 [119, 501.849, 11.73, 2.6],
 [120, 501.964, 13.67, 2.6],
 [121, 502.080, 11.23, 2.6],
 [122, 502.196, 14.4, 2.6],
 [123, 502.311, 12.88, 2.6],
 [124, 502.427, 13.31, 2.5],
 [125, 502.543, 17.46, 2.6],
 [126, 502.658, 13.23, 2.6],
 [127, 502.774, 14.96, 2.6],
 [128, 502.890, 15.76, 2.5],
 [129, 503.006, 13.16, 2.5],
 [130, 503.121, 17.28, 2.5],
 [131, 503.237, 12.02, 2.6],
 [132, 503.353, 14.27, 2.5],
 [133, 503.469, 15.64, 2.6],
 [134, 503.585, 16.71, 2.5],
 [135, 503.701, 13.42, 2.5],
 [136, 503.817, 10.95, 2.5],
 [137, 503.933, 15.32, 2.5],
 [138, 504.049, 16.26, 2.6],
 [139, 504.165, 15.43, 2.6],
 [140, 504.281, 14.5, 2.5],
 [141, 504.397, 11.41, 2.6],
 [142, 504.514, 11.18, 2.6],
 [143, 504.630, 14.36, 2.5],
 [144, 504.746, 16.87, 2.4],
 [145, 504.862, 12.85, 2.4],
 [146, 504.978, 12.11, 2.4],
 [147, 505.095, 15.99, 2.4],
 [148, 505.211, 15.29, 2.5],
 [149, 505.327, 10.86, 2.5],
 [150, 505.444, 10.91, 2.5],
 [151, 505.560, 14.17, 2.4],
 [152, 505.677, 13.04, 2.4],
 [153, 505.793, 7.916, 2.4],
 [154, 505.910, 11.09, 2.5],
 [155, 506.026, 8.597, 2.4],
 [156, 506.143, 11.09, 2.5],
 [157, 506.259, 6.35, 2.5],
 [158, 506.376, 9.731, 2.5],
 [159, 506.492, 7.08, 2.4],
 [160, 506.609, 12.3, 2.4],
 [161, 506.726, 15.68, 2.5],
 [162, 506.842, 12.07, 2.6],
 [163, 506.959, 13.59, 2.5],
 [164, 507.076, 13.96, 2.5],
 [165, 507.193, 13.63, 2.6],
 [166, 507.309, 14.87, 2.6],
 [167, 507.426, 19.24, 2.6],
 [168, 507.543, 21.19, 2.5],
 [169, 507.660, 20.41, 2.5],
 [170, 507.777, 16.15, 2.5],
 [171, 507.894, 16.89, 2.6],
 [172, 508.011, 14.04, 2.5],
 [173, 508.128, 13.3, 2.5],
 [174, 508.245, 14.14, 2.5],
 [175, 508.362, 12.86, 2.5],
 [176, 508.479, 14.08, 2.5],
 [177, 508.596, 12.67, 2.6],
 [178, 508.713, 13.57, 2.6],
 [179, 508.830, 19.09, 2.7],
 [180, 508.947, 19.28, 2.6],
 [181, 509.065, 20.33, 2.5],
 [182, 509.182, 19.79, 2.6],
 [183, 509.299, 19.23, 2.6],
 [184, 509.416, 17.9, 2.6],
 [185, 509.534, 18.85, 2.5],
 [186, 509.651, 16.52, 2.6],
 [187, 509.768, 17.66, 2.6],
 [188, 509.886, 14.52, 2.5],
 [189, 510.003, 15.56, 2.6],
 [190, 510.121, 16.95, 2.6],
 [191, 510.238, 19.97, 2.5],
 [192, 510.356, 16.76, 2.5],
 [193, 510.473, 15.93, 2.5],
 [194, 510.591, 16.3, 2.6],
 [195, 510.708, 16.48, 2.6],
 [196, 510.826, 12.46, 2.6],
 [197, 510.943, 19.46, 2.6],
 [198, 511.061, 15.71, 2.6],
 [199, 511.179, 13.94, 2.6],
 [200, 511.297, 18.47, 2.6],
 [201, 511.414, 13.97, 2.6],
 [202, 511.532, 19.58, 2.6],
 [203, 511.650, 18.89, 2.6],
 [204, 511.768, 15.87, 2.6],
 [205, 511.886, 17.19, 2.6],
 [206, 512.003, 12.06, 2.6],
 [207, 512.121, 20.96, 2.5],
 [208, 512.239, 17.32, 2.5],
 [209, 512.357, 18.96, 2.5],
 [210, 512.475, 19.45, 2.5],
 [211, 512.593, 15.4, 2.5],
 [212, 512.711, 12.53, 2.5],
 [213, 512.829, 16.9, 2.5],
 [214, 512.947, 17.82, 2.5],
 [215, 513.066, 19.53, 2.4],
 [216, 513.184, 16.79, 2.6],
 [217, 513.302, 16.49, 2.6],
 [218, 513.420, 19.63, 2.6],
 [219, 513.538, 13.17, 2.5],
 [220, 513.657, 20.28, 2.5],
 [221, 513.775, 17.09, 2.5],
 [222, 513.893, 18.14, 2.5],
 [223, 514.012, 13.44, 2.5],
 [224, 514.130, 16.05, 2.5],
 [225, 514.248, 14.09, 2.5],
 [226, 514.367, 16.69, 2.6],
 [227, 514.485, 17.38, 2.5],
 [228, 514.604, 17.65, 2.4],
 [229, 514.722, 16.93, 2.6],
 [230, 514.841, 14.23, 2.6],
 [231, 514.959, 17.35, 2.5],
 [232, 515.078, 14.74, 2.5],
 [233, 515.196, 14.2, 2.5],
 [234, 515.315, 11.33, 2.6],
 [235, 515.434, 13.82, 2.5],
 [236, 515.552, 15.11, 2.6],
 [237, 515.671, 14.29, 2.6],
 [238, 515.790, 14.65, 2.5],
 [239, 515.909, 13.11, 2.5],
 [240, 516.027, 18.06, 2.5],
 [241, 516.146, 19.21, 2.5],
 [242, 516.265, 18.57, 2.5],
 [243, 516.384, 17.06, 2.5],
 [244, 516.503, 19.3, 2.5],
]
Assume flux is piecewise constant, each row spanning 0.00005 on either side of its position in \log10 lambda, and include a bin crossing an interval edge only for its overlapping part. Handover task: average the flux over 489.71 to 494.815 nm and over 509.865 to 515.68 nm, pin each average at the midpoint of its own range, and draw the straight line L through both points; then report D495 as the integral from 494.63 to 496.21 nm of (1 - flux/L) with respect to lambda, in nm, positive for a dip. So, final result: -0.14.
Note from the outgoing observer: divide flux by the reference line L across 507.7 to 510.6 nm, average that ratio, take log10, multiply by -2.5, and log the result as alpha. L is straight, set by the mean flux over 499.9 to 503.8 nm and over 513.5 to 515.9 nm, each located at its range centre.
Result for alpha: -0.11 mag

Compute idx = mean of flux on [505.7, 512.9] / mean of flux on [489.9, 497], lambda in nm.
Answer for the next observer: 1.04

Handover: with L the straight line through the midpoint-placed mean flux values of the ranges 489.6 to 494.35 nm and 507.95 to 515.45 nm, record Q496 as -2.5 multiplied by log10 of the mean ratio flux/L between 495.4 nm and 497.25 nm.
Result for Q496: 0.054 mag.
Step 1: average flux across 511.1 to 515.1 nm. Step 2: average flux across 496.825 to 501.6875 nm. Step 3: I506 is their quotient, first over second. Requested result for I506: 1.1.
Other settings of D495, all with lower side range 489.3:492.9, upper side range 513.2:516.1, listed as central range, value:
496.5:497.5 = 0.09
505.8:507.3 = 0.40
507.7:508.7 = 0.07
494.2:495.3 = -0.12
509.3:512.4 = -0.26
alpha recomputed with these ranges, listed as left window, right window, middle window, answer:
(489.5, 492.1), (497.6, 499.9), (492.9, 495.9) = -0.09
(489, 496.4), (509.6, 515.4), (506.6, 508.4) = 0.05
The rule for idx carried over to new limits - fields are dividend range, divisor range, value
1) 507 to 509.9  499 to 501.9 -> 1.17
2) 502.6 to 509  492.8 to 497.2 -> 0.91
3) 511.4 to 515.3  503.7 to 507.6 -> 1.28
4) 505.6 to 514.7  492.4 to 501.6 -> 1.05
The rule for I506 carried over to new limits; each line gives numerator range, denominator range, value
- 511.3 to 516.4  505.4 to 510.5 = 1.11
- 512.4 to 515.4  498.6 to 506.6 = 1.19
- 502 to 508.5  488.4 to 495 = 0.92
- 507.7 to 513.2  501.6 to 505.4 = 1.18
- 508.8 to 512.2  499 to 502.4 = 1.23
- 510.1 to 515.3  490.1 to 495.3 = 1.11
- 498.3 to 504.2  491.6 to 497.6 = 0.97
